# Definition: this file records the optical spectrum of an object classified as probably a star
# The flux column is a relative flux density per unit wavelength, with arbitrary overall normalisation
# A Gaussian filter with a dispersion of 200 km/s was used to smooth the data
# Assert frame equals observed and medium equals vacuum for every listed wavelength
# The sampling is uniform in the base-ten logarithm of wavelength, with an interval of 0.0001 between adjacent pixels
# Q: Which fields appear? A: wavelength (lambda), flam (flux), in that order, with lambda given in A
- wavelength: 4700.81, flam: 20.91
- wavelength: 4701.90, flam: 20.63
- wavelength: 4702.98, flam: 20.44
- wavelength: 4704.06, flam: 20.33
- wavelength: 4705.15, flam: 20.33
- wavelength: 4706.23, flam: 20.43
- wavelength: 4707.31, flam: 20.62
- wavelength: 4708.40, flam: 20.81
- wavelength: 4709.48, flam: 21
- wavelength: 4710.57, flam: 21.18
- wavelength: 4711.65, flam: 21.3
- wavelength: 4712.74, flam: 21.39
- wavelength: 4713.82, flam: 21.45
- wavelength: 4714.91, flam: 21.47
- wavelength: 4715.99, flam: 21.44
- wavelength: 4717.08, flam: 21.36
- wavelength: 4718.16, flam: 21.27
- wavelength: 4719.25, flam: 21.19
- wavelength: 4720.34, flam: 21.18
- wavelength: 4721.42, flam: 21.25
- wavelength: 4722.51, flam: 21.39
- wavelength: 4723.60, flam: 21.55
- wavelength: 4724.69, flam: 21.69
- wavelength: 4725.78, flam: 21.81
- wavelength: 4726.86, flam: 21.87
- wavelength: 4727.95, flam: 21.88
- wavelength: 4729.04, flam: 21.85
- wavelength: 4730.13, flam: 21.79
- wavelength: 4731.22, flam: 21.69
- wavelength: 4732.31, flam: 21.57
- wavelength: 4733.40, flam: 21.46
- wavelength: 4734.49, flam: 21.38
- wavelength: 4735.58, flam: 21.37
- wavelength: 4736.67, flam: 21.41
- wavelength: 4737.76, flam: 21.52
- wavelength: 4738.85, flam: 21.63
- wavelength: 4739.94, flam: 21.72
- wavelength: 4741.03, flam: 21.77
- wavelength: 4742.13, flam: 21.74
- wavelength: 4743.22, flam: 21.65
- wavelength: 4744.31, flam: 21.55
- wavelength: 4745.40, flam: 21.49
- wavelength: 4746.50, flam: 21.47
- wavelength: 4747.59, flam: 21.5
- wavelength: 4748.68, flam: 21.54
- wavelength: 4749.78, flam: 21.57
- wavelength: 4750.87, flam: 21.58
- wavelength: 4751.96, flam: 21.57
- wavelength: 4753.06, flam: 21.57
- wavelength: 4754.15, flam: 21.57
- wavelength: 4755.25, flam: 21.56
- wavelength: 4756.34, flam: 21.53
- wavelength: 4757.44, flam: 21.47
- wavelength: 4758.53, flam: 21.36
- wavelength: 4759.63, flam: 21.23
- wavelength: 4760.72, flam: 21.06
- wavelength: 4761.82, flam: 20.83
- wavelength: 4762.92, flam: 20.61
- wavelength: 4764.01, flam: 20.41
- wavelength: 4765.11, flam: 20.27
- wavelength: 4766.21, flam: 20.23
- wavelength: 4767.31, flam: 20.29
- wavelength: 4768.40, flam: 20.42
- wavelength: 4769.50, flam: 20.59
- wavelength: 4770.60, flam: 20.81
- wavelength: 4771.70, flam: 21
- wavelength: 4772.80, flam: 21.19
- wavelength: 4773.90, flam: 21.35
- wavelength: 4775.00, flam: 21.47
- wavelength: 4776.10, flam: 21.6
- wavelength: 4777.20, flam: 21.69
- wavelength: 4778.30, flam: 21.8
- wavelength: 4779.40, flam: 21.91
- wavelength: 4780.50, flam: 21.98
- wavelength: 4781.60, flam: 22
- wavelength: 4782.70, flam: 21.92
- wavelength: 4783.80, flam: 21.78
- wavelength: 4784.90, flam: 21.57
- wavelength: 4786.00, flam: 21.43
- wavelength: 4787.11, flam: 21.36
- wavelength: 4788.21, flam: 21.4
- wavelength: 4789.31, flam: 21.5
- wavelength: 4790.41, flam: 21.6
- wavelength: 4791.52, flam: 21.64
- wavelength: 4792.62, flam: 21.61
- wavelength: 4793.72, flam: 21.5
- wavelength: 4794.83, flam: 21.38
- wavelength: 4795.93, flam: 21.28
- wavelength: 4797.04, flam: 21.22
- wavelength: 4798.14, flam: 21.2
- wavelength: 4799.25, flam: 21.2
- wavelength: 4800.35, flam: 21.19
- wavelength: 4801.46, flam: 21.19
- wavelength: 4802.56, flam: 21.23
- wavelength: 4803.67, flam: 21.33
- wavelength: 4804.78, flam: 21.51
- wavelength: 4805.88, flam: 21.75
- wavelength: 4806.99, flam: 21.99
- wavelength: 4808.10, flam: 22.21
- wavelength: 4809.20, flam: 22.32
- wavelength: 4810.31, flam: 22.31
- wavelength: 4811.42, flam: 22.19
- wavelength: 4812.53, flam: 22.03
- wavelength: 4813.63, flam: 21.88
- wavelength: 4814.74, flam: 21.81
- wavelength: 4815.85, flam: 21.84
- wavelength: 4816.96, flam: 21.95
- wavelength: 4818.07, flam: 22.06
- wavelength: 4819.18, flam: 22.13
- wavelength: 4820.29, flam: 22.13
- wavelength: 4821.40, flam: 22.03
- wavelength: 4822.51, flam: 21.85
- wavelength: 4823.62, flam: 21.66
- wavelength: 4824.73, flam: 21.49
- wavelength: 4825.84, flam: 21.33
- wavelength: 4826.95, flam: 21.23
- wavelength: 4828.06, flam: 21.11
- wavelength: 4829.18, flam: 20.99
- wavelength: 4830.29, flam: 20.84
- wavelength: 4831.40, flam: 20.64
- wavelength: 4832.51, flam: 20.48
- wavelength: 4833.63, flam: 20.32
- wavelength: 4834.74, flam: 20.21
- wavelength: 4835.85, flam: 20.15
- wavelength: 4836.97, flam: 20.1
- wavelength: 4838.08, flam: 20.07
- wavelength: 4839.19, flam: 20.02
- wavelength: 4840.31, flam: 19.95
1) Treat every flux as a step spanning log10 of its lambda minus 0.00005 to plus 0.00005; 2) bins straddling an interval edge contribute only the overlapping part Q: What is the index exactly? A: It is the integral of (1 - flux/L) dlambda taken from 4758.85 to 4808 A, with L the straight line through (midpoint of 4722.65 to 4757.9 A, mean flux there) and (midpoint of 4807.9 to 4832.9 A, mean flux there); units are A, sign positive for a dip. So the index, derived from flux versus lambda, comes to 0.79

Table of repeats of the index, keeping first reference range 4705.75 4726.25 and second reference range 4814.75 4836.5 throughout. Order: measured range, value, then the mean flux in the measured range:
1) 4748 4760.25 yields -0.1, 21.5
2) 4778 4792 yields -0.3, 21.7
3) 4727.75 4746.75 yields -0.3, 21.6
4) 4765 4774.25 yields 0.3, 20.7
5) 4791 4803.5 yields 0.0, 21.3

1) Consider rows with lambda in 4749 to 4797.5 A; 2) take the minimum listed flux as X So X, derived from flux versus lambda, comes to 20.23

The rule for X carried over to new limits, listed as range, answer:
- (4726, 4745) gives 21.37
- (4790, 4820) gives 21.19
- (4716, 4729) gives 21.18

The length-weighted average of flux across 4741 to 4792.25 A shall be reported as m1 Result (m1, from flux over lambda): 21.3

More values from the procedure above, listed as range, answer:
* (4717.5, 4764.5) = 21.5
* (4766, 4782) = 21.2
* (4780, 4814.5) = 21.6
